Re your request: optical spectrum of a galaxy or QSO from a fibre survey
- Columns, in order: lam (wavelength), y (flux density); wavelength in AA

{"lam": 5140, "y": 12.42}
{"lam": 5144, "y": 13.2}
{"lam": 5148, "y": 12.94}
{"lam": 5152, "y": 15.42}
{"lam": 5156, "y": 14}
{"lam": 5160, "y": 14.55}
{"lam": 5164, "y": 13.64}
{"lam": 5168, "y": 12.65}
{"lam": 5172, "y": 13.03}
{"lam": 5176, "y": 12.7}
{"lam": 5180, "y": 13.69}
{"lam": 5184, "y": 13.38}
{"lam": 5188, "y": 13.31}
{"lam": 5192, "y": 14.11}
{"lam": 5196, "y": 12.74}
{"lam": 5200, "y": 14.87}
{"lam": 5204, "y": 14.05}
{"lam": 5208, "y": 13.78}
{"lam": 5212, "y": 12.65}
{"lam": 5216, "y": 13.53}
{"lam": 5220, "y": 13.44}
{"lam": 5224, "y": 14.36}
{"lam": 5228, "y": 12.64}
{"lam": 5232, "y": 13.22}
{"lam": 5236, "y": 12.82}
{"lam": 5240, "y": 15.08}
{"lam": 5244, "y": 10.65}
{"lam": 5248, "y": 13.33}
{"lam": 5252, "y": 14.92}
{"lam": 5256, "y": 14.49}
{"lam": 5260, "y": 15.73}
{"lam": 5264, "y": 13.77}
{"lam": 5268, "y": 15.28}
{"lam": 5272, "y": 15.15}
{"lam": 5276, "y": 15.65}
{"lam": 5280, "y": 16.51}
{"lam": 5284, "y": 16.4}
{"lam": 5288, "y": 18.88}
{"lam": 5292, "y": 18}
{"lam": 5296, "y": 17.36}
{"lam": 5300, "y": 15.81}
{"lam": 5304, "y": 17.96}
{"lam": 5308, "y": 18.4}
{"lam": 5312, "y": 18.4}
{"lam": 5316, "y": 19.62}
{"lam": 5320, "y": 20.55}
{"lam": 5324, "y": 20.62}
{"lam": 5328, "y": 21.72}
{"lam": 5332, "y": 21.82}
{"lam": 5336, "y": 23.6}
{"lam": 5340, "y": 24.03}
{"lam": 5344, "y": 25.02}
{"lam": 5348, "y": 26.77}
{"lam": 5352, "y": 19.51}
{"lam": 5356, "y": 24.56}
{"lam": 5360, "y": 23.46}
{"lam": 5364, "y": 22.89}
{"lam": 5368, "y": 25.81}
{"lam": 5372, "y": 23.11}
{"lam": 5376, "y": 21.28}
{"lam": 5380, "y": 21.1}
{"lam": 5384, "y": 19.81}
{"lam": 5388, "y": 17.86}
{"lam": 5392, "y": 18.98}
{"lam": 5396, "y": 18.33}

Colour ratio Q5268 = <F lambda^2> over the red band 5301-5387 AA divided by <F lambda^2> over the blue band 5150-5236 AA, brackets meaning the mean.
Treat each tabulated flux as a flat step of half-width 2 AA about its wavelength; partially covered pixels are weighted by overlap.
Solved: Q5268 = 1.70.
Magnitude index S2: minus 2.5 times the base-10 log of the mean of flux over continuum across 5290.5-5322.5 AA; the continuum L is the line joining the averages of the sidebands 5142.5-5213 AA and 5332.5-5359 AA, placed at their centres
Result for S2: 0.17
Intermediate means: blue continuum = 13.6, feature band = 18.3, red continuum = 23.8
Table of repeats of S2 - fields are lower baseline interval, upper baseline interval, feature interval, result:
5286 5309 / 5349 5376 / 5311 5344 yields -0.069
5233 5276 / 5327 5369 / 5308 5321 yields 0.051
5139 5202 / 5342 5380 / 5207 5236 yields 0.212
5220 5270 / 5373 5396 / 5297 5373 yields -0.218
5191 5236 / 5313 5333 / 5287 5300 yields 0.065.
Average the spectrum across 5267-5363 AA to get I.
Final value 19.9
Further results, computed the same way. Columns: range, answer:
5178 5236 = 13.5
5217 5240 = 13.5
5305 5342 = 20.9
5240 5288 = 14.9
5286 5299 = 17.9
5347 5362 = 23.4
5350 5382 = 22.7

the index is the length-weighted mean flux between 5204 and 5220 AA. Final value 13.4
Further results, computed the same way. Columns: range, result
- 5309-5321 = 19.3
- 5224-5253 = 13.3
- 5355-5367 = 23.7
